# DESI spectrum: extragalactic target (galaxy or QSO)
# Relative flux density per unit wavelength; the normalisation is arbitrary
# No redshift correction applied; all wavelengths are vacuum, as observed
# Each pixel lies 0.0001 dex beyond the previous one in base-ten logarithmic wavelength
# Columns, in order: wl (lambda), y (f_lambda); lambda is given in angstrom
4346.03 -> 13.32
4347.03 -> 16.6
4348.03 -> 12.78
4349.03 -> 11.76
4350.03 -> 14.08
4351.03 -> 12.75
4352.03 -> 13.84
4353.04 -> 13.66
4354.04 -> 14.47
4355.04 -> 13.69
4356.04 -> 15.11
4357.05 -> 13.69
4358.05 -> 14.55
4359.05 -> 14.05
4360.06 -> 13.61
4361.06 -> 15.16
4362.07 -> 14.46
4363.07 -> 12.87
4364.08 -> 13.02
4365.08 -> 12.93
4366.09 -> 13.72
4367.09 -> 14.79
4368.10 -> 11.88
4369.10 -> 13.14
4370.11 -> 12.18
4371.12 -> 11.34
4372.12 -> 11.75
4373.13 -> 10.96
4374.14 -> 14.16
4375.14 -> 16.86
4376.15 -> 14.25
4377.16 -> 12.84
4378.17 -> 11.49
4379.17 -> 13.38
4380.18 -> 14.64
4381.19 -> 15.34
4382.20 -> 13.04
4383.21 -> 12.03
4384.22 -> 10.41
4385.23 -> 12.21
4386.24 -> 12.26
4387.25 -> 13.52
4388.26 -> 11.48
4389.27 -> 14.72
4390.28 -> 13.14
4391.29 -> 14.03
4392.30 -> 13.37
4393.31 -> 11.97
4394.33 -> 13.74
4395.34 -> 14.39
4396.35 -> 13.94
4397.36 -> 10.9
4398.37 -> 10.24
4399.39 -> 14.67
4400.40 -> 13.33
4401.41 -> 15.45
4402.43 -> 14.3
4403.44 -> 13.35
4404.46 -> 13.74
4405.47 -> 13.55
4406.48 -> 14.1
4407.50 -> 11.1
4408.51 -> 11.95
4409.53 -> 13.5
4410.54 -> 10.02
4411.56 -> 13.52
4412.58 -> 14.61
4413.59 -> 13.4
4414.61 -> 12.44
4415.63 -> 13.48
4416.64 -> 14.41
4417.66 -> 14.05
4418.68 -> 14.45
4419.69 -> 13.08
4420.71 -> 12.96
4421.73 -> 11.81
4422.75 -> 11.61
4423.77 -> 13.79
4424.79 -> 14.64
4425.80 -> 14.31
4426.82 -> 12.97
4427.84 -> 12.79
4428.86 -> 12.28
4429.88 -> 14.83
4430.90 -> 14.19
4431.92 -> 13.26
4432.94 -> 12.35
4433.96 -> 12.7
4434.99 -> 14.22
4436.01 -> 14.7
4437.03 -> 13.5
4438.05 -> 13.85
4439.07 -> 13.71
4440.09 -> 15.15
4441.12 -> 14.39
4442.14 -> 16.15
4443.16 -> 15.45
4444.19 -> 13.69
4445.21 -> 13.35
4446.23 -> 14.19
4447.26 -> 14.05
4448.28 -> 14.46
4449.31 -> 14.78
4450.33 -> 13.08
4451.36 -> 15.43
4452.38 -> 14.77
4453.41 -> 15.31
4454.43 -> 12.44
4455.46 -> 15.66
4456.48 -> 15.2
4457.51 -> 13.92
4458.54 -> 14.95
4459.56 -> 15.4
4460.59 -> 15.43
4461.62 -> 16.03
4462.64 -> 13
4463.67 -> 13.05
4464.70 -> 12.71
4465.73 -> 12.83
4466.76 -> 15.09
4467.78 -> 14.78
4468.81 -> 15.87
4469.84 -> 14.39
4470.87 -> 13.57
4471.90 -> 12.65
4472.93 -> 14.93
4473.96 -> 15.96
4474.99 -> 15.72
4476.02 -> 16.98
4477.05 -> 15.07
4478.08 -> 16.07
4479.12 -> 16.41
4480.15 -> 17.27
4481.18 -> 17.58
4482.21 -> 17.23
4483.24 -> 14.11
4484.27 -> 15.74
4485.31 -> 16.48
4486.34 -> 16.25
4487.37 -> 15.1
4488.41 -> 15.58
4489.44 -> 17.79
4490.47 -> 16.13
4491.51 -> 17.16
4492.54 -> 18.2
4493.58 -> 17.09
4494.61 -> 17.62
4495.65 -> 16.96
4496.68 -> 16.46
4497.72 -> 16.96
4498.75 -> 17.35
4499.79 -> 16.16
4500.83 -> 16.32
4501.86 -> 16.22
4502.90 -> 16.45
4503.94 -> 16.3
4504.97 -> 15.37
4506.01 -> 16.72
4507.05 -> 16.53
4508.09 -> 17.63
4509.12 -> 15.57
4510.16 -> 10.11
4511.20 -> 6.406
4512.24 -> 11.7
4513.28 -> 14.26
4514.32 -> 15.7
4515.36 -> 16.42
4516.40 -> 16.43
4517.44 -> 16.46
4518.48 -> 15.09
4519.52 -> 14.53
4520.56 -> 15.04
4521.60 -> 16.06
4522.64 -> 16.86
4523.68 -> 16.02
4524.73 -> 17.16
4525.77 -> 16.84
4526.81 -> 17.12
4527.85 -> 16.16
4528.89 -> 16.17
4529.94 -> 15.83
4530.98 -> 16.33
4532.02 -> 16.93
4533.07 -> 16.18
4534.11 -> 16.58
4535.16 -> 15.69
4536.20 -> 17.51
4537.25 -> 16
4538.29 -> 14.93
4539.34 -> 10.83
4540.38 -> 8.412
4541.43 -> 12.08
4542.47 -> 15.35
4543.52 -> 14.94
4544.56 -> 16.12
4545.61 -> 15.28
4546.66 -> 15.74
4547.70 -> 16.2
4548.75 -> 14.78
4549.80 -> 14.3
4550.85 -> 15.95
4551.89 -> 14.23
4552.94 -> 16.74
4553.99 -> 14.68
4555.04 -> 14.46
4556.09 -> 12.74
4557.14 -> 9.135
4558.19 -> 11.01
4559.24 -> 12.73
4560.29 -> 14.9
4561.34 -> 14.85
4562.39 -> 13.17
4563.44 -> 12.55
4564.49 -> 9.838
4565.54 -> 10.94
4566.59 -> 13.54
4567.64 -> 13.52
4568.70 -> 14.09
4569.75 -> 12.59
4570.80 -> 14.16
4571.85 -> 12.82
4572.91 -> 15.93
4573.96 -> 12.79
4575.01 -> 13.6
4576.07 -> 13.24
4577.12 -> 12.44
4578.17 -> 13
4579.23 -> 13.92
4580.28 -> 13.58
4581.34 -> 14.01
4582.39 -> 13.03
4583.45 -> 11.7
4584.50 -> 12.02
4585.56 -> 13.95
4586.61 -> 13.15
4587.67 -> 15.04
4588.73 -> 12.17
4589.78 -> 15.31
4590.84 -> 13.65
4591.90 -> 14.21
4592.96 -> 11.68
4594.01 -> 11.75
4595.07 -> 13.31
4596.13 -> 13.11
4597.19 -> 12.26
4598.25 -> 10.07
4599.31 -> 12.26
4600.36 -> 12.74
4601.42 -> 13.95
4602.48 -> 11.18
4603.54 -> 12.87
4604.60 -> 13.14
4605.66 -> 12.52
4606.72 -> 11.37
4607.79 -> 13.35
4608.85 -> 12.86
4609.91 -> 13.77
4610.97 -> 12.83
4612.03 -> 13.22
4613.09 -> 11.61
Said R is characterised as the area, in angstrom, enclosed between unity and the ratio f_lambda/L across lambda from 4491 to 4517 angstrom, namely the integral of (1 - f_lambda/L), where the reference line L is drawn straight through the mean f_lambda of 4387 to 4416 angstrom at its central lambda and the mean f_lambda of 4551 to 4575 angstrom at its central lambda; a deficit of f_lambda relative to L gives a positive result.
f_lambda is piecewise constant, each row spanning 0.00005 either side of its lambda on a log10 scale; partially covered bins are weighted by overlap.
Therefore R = -4.8 angstrom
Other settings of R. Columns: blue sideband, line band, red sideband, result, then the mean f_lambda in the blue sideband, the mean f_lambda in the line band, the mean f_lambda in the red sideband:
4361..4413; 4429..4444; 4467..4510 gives 0.5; 13.1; 14.1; 16.1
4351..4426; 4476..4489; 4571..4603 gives -2.9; 13.3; 16.1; 13.1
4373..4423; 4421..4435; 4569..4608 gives -0.1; 13.2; 13.2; 13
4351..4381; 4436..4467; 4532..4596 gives -1.7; 13.5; 14.4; 13.7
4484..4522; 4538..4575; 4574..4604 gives 1.1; 15.7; 13.6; 13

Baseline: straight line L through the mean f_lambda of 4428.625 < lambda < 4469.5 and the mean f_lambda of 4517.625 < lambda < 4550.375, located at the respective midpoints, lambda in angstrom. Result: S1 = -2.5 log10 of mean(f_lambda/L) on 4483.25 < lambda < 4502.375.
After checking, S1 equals -0.12 mag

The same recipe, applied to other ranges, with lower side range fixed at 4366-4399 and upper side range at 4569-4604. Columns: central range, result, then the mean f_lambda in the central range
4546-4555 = -0.170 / 15.3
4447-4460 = -0.124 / 14.6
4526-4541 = -0.175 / 15.3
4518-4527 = -0.225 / 16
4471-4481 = -0.200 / 15.7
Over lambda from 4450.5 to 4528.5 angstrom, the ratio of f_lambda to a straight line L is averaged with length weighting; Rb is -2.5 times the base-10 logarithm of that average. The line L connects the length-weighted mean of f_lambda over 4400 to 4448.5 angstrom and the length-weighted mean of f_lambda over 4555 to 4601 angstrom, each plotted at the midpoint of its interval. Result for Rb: -0.16 mag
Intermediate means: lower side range 13.6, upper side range 13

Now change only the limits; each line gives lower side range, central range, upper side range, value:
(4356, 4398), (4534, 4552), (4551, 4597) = -0.11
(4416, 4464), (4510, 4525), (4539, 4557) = -0.03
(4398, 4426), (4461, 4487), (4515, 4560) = -0.08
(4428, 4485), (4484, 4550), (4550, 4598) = -0.12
